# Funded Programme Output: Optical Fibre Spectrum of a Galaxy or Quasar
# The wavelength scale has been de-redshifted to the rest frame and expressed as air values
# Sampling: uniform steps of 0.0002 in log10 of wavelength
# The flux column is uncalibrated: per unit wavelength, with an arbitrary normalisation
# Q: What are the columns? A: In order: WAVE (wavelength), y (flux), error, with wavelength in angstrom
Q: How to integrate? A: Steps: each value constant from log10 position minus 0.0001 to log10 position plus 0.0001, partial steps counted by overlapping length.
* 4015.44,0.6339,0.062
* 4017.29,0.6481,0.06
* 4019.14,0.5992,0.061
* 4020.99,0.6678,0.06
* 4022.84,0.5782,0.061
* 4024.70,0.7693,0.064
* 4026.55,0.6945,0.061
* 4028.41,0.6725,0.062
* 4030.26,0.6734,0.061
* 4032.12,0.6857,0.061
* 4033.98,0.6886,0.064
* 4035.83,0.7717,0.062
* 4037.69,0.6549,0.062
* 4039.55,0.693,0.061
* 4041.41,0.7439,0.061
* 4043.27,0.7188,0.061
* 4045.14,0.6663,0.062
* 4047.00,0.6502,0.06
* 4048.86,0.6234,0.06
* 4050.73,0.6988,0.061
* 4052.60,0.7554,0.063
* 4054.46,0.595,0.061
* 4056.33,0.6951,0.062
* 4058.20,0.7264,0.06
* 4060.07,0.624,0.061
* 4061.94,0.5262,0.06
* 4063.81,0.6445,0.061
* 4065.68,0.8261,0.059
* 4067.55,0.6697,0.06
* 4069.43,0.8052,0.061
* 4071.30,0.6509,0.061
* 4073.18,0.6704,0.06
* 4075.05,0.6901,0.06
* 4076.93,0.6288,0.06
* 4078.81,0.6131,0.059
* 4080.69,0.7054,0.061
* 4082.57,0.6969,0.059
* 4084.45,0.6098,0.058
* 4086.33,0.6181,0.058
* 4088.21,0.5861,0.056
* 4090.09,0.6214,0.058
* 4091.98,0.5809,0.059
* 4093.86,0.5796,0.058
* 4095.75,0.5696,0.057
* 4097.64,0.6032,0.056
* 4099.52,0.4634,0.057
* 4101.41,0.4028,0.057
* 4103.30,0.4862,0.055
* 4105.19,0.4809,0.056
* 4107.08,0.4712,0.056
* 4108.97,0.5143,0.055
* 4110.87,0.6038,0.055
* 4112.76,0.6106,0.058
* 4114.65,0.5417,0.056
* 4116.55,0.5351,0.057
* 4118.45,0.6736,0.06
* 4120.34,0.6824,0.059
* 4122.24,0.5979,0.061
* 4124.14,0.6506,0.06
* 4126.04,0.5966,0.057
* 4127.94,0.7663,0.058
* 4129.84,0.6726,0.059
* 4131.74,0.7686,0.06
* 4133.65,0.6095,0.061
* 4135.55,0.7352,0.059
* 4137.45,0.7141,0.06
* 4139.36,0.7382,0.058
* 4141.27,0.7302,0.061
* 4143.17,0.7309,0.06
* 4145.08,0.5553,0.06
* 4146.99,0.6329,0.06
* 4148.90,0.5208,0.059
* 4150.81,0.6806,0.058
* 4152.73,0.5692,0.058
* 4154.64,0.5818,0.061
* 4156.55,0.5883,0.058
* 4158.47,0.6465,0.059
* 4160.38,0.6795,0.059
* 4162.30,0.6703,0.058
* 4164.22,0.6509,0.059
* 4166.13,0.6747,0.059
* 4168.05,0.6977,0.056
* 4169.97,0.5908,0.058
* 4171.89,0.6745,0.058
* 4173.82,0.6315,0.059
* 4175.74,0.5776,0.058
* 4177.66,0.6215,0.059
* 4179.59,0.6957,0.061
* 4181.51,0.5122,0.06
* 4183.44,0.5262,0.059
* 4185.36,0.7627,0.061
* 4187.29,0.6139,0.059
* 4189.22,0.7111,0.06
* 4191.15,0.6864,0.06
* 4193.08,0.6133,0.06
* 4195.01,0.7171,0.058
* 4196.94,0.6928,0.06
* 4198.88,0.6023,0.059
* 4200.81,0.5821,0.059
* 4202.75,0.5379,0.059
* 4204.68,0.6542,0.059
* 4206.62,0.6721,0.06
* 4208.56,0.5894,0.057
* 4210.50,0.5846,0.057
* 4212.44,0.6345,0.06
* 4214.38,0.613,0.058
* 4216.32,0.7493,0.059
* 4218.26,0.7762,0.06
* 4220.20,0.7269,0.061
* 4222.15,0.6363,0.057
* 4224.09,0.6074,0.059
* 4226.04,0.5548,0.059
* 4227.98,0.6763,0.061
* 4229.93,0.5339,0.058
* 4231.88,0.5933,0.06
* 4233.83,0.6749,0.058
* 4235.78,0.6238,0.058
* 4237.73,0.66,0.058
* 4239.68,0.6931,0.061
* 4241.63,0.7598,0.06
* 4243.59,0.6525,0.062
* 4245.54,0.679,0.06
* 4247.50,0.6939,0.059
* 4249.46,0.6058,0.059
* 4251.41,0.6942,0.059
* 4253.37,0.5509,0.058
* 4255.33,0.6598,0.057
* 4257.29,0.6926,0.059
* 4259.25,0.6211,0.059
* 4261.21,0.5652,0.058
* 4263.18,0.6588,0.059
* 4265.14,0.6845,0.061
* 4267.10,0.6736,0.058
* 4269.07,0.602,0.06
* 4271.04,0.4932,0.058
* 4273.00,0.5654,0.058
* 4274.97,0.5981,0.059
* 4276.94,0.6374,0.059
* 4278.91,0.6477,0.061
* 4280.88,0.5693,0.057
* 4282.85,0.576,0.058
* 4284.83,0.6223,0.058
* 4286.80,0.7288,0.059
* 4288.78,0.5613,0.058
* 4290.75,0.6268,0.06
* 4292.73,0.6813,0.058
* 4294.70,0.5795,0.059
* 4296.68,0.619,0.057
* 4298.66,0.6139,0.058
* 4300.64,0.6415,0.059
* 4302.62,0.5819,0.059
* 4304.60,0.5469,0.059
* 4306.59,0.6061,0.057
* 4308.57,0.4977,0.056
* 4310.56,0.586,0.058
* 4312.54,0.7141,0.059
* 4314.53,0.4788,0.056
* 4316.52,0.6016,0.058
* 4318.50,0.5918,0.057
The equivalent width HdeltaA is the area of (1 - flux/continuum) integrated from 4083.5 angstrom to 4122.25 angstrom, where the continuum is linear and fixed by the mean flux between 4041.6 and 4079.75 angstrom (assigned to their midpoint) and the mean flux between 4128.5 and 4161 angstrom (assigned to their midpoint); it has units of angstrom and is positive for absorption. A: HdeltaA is 6.02 angstrom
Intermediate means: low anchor 0.675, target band 0.563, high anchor 0.657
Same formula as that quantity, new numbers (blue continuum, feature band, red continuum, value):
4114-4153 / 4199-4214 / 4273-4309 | 0.6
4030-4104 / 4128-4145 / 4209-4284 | -1.7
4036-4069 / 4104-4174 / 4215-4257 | 3.8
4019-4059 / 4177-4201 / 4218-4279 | 0.3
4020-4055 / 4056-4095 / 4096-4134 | -1.1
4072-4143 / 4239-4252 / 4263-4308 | -1.5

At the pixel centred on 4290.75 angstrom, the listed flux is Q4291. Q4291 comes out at 0.6268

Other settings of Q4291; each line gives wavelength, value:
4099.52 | 0.4634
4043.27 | 0.7188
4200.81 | 0.5821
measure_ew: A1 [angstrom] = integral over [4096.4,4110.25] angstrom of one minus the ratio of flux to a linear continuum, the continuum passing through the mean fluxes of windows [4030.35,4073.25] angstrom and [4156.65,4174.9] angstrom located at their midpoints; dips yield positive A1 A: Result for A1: 3.7 angstrom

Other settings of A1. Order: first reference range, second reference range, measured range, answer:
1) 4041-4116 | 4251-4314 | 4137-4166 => -1.2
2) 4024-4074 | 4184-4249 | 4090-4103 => 2.7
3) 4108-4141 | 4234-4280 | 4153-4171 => 0.2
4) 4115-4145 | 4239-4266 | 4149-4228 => 3.2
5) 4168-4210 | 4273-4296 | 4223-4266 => -1.2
